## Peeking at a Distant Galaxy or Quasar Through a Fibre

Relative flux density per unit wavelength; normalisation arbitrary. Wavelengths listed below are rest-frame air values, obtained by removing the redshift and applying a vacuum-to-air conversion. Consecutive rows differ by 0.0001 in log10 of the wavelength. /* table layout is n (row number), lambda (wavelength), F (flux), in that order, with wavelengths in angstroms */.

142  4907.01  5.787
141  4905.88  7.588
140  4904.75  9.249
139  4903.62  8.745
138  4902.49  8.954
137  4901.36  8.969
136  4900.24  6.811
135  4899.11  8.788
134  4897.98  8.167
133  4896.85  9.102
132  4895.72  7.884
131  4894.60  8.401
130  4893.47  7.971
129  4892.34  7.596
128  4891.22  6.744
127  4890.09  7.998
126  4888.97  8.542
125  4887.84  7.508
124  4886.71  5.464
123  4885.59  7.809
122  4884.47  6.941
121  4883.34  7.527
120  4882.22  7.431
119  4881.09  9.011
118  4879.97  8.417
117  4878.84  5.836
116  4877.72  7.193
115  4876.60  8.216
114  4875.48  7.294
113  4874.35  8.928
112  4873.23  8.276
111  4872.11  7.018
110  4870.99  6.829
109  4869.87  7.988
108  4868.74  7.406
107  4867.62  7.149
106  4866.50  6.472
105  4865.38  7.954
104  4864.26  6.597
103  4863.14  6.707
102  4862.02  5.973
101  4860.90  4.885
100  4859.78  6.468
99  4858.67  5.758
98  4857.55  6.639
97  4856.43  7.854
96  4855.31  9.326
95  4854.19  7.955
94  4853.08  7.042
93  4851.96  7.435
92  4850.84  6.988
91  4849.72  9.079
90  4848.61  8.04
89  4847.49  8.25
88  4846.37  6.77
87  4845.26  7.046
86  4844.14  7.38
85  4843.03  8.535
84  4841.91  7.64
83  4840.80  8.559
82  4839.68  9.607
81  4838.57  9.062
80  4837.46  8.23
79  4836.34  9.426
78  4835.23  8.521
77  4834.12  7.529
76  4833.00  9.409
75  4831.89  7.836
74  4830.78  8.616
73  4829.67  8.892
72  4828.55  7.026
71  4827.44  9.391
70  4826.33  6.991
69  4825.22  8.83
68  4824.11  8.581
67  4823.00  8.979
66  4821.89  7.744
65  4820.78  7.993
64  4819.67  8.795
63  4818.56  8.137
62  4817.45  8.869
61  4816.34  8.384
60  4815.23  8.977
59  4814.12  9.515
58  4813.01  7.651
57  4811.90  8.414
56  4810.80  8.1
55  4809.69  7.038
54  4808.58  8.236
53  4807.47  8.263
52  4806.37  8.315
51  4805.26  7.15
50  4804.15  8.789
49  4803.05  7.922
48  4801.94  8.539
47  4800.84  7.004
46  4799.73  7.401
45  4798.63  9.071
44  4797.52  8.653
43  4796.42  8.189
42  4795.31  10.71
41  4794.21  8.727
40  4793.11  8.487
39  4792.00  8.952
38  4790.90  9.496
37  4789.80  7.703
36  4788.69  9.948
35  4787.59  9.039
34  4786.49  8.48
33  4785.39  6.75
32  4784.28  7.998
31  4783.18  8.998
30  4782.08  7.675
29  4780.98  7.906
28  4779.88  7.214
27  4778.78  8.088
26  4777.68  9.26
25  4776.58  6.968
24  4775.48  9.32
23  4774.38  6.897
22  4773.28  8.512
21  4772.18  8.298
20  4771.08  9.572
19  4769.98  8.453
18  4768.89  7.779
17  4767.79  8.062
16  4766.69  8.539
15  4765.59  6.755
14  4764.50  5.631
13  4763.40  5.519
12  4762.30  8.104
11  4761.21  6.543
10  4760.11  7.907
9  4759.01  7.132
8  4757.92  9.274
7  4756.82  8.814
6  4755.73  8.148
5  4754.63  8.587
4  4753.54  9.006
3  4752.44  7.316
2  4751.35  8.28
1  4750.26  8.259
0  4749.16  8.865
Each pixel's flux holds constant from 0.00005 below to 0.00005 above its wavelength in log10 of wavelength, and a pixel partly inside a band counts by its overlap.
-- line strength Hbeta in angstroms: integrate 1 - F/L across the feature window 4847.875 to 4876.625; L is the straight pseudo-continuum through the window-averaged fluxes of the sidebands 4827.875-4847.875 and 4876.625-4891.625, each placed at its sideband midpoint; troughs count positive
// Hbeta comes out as 1.91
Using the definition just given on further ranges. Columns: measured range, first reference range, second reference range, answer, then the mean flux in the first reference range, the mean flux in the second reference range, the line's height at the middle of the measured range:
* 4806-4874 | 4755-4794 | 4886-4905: 1.34 angstroms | 8.07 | 8.03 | 8.05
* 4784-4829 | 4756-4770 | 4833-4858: -3.14 angstroms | 7.56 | 8.08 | 7.83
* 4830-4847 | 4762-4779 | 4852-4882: -1.90 angstroms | 7.85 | 7.28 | 7.45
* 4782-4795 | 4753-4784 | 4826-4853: -0.93 angstroms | 7.96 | 8.17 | 8.02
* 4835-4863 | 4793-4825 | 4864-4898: 0.98 angstroms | 8.37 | 7.6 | 7.94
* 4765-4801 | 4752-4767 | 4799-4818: -2.03 angstroms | 7.65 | 8.16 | 7.89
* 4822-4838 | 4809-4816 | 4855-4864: -1.60 angstroms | 8.28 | 6.63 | 7.66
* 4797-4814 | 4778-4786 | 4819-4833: 0.09 angstroms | 7.85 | 8.35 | 8.12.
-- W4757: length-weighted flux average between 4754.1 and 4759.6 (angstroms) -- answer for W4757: 8.38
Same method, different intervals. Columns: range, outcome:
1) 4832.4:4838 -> 8.61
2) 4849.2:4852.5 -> 7.81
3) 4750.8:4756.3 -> 8.28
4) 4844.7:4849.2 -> 7.54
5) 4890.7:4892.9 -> 7.2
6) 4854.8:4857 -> 8.55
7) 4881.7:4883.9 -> 7.49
